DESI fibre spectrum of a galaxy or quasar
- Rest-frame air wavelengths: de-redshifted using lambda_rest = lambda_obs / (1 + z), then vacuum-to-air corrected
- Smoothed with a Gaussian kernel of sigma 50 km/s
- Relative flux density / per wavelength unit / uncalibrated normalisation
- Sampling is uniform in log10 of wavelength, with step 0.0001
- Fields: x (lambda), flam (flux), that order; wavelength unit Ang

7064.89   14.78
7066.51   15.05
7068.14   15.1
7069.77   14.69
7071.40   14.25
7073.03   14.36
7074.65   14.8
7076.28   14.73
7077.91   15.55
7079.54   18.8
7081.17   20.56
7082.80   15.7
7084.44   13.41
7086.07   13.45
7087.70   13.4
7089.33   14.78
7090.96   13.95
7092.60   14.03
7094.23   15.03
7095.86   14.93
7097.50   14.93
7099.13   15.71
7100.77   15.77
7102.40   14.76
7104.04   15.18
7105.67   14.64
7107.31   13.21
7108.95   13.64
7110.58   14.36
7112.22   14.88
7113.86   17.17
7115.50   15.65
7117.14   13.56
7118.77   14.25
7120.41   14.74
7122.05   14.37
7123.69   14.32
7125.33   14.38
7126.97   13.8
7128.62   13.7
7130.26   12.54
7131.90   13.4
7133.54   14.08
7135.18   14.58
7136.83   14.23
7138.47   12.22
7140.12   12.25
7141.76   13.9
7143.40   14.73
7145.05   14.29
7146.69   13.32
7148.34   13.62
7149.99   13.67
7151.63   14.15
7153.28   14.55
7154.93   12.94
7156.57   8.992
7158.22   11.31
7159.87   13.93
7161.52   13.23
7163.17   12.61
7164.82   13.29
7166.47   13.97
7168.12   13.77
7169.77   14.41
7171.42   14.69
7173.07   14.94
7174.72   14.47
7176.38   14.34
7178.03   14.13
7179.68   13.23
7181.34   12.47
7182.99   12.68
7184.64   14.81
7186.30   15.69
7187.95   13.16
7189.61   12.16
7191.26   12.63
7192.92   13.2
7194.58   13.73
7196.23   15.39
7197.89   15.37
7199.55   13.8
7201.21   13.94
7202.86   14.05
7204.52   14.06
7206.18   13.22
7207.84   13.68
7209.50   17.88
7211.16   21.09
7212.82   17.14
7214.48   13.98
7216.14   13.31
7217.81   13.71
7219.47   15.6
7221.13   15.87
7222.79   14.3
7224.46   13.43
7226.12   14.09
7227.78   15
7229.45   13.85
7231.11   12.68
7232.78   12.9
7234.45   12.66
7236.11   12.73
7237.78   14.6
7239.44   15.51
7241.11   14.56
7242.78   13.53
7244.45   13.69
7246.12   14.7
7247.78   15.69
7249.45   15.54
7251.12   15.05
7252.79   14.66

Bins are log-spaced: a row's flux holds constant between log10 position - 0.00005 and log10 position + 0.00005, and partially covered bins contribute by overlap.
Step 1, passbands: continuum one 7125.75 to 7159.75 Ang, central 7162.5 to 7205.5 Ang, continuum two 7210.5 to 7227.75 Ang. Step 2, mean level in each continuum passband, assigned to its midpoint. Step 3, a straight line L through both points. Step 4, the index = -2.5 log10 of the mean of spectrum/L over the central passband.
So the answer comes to 0.03 mag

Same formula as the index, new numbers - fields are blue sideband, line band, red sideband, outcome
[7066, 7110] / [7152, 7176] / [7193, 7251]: 0.104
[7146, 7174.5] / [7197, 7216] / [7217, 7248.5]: -0.100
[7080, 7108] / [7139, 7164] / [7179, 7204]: 0.087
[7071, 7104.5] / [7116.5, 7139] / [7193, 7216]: 0.092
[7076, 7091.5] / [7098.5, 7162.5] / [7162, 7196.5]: 0.054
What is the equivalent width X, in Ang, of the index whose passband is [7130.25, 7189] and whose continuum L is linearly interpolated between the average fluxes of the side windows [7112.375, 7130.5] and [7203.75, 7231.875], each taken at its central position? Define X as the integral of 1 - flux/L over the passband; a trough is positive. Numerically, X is 4.3 Ang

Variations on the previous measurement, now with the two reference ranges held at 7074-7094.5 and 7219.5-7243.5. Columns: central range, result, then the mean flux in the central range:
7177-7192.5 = 1.0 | 13.4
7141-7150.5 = 0.5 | 13.9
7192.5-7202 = 0.0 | 14.3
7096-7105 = -0.1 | 15.2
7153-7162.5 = 1.5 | 12.4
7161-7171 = 0.7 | 13.6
